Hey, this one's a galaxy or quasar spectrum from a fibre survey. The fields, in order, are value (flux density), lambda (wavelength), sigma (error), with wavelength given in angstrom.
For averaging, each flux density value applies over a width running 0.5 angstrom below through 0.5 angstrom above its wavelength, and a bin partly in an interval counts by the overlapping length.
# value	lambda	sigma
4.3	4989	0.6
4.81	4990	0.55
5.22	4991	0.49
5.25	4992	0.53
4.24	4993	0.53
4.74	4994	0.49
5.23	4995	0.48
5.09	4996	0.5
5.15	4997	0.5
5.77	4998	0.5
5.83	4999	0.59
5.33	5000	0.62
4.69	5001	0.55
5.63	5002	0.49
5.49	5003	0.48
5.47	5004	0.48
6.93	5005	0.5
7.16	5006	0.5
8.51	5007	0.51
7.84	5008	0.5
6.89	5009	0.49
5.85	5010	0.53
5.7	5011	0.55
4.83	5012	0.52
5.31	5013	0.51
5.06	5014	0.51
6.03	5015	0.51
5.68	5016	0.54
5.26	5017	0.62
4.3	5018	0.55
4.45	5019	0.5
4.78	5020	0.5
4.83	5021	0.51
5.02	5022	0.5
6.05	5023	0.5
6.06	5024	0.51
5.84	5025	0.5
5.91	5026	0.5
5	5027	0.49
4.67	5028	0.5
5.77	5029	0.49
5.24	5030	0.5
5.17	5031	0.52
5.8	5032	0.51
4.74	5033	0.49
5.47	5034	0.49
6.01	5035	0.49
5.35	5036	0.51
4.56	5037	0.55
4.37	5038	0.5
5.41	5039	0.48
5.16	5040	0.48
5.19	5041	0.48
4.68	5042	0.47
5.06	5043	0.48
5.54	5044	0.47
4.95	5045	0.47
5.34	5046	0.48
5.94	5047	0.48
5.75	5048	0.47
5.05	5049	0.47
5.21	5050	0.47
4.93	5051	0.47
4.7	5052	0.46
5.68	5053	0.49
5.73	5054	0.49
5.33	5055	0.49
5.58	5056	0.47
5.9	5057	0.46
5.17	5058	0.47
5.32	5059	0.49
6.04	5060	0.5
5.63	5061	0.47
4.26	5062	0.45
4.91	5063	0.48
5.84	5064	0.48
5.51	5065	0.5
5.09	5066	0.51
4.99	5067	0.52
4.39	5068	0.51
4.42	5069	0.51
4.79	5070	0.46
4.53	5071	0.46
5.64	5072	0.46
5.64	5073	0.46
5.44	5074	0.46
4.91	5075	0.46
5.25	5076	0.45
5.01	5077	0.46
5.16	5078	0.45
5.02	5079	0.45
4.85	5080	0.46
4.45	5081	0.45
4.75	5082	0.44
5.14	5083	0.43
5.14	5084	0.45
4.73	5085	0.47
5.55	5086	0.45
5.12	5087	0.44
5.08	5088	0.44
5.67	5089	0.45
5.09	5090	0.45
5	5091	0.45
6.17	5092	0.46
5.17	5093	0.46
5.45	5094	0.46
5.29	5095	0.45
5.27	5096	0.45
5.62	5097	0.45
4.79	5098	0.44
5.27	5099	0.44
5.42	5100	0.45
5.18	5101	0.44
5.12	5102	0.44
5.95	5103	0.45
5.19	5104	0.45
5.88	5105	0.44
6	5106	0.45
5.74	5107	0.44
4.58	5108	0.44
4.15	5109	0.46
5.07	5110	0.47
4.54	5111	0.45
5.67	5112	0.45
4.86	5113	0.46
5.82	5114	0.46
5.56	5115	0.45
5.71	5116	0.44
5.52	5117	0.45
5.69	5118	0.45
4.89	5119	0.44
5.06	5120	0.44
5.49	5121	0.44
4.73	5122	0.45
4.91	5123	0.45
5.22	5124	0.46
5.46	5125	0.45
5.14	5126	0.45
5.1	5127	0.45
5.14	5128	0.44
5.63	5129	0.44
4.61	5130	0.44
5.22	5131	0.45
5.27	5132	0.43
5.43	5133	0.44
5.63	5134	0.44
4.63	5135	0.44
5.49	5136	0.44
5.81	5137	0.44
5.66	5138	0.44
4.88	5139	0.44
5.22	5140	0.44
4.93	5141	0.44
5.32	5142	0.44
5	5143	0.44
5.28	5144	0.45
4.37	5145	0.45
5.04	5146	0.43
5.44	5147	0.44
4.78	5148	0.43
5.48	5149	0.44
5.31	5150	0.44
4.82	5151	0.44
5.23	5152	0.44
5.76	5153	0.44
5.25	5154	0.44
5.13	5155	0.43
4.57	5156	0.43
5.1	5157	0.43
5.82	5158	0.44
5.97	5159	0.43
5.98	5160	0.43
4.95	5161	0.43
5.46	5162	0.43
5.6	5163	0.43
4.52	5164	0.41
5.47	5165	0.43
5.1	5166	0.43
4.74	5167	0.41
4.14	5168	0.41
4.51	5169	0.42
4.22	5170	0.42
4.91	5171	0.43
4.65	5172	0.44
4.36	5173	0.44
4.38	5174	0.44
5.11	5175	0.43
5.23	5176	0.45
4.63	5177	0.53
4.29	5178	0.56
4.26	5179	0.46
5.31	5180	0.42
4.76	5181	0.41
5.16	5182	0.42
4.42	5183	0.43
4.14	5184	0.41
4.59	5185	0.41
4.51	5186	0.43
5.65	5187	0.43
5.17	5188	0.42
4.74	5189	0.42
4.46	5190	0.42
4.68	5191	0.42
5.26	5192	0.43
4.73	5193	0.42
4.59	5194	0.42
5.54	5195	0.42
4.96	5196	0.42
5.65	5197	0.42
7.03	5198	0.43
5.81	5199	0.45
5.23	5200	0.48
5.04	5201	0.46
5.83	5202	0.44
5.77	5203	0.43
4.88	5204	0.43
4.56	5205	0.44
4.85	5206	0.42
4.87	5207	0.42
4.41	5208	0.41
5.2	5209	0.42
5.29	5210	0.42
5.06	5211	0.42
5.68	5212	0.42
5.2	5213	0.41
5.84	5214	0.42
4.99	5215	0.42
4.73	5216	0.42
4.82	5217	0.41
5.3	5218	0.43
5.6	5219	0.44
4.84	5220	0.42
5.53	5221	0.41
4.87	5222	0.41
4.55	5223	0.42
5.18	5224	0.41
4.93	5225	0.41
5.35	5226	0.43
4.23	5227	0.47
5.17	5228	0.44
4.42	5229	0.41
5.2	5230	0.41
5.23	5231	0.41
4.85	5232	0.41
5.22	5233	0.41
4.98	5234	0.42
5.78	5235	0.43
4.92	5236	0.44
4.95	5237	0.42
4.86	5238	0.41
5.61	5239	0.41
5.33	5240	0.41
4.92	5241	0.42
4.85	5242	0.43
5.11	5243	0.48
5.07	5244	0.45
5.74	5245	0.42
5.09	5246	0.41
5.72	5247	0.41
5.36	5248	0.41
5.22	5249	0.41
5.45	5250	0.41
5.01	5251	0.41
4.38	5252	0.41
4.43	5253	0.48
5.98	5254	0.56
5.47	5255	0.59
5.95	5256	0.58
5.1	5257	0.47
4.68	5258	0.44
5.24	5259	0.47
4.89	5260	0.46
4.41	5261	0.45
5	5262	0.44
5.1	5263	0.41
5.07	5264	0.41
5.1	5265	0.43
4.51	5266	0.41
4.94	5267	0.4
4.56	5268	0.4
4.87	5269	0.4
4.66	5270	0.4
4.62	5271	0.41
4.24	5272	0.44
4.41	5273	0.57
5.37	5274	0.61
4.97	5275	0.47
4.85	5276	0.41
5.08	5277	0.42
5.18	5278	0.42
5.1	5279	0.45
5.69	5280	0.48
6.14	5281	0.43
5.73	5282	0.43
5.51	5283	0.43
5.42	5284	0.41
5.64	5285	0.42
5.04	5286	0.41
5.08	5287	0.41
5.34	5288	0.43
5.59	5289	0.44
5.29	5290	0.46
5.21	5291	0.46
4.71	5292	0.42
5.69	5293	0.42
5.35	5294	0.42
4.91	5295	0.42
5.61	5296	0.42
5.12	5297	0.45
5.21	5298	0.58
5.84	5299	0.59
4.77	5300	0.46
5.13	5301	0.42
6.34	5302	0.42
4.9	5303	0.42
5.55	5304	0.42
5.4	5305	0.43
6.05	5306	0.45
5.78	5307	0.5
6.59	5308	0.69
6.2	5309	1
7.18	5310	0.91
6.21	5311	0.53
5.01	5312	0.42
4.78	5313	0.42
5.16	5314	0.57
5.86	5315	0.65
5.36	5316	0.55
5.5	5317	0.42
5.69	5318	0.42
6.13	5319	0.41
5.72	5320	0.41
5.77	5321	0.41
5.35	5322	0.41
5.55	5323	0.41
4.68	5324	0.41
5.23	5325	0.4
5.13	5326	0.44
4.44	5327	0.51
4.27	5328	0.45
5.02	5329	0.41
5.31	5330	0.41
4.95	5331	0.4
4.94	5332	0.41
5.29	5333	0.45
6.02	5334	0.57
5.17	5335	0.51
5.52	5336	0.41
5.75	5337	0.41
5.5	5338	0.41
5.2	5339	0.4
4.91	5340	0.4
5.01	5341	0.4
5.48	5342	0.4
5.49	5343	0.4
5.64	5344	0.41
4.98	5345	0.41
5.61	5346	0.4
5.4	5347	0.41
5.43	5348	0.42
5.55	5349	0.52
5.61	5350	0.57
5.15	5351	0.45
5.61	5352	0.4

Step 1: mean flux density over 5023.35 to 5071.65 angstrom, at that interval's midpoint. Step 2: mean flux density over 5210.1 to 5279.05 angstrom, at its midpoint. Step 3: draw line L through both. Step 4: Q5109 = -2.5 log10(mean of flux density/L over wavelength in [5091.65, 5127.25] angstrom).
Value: -0.021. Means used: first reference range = 5.25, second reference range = 5.06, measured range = 5.29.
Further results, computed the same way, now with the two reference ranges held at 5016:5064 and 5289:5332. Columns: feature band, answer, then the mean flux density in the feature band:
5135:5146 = 0.03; 5.16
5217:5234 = 0.07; 5.02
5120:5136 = 0.03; 5.18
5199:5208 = 0.05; 5.13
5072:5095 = 0.02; 5.18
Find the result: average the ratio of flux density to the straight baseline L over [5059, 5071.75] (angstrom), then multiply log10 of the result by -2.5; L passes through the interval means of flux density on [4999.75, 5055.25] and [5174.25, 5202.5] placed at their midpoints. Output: 0.07 mag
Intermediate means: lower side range 5.48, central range 5.06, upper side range 5.02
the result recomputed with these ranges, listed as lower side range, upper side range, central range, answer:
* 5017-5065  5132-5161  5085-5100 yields -0.009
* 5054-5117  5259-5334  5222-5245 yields 0.046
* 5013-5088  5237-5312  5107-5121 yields 0.006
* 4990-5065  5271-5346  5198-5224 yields 0.041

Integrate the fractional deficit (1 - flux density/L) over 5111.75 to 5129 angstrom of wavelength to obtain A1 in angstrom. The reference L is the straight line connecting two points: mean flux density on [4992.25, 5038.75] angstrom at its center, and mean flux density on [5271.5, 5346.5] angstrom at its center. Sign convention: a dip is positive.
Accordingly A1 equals 0.5 angstrom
